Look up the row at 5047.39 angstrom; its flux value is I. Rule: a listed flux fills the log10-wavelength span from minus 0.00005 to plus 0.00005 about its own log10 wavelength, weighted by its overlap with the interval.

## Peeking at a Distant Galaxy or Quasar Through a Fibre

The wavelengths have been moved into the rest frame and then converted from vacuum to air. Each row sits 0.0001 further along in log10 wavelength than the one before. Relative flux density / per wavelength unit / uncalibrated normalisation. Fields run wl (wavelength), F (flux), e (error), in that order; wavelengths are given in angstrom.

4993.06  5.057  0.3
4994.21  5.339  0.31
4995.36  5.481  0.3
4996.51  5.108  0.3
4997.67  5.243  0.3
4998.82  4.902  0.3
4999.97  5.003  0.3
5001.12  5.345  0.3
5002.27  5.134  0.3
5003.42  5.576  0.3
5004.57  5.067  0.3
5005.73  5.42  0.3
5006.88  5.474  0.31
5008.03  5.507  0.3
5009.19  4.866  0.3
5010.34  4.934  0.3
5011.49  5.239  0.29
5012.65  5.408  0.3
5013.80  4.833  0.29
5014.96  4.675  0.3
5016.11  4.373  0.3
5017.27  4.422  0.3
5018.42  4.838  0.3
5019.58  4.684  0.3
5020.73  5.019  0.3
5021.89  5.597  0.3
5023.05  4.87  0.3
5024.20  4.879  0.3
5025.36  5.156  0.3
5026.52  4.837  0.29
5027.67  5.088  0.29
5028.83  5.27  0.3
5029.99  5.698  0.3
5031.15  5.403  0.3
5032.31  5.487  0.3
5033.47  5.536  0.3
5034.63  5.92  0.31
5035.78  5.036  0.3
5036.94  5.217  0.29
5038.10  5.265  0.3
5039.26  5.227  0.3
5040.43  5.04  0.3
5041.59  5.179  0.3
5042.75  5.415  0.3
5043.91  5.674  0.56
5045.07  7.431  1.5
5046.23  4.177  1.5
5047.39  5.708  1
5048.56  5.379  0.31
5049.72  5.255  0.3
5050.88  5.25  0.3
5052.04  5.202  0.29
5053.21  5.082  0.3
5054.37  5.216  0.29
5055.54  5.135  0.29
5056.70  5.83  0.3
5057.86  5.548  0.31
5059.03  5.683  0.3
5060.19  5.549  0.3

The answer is 5.708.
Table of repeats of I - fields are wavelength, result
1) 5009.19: 4.866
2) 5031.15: 5.403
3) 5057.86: 5.548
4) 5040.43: 5.04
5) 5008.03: 5.507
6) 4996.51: 5.108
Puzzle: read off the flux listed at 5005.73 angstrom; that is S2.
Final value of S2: 5.42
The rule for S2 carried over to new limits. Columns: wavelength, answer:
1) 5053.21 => 5.082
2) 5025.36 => 5.156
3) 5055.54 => 5.135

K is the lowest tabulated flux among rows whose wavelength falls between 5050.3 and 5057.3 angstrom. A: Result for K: 5.082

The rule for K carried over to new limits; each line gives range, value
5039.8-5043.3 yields 5.04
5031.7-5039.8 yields 5.036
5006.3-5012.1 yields 4.866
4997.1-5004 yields 4.902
